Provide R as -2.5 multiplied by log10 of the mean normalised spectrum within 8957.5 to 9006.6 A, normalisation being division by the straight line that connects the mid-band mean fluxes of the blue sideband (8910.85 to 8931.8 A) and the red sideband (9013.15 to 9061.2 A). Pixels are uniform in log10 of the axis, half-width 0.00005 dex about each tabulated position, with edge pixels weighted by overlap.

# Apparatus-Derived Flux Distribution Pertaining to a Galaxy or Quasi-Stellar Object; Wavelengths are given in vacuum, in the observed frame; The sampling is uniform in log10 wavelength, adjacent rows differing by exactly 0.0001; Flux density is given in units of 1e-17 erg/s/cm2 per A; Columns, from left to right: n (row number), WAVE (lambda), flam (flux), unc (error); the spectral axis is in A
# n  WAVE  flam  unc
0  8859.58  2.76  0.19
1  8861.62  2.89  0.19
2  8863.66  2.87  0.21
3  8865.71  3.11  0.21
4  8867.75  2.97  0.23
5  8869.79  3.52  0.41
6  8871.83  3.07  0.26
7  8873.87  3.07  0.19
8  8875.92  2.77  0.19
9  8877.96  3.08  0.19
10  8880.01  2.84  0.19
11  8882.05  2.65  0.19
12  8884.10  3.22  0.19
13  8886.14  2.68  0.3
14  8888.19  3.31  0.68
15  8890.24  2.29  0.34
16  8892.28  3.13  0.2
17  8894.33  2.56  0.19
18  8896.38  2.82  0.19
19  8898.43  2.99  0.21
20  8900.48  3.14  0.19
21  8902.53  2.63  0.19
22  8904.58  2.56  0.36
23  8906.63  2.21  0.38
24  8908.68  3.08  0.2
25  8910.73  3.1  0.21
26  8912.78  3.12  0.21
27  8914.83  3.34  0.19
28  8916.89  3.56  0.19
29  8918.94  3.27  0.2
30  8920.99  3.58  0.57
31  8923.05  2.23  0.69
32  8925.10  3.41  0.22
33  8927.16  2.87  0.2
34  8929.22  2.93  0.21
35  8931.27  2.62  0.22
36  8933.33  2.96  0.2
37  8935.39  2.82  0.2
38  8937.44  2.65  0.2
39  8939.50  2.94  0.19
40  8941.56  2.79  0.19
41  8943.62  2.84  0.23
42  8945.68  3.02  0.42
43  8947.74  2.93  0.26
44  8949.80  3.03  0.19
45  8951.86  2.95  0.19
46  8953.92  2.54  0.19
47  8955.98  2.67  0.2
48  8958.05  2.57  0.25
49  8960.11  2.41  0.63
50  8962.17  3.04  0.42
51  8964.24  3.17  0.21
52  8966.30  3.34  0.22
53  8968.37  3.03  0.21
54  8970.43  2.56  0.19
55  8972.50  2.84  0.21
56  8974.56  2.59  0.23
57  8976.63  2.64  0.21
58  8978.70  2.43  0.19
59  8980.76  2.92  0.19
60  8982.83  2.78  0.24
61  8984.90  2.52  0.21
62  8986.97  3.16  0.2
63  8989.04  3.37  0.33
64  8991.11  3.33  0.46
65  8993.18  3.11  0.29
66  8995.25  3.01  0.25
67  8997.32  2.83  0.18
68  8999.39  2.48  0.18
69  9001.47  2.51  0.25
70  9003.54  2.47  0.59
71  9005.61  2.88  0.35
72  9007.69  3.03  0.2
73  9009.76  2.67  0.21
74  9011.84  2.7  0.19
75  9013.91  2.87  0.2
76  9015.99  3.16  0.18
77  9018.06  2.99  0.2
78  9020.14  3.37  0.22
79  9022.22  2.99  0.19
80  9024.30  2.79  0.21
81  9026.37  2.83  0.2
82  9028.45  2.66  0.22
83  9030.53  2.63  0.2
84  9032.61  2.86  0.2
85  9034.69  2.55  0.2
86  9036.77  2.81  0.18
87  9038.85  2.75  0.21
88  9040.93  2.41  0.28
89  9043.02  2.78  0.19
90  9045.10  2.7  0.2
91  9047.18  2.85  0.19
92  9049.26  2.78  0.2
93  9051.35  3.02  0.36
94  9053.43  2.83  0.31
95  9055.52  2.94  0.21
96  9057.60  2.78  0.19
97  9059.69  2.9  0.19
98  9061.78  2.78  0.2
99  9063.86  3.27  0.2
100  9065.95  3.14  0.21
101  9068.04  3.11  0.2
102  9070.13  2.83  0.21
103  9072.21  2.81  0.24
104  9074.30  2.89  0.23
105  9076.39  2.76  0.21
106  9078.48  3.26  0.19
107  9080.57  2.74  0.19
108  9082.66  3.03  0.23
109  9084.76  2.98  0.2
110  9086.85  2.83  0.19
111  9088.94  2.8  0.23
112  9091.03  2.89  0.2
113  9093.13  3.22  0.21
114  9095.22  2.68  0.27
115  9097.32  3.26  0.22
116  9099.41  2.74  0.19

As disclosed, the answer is 0.05 mag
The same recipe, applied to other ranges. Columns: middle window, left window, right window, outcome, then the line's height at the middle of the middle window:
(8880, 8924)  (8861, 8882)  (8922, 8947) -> 0.00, 2.93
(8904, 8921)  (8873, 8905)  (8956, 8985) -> -0.09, 2.84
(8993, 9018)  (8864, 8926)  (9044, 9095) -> 0.05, 2.94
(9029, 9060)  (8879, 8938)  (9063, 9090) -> 0.07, 2.95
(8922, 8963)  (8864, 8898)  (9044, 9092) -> 0.05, 2.93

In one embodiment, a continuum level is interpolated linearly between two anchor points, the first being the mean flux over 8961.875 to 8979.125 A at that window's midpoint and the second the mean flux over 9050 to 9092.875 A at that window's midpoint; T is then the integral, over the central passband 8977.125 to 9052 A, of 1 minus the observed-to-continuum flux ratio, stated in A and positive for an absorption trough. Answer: 1.5 A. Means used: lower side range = 2.85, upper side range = 2.93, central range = 2.83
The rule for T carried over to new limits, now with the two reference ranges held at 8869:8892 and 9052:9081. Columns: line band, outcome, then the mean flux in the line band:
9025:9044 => 1.56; 2.7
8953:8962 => 1.08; 2.59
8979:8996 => -0.32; 3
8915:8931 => -0.86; 3.11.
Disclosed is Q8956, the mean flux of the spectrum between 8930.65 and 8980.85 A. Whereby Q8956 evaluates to 2.81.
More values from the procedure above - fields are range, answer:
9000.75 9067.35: 2.84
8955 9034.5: 2.84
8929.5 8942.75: 2.81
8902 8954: 2.93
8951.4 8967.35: 2.83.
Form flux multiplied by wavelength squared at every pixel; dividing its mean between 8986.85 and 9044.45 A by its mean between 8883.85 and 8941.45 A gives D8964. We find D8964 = 1.00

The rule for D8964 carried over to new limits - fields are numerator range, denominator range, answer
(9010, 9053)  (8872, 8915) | 1.01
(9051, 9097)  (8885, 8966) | 1.05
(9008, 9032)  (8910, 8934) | 0.96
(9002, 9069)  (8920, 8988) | 1.02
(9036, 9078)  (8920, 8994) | 1.02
